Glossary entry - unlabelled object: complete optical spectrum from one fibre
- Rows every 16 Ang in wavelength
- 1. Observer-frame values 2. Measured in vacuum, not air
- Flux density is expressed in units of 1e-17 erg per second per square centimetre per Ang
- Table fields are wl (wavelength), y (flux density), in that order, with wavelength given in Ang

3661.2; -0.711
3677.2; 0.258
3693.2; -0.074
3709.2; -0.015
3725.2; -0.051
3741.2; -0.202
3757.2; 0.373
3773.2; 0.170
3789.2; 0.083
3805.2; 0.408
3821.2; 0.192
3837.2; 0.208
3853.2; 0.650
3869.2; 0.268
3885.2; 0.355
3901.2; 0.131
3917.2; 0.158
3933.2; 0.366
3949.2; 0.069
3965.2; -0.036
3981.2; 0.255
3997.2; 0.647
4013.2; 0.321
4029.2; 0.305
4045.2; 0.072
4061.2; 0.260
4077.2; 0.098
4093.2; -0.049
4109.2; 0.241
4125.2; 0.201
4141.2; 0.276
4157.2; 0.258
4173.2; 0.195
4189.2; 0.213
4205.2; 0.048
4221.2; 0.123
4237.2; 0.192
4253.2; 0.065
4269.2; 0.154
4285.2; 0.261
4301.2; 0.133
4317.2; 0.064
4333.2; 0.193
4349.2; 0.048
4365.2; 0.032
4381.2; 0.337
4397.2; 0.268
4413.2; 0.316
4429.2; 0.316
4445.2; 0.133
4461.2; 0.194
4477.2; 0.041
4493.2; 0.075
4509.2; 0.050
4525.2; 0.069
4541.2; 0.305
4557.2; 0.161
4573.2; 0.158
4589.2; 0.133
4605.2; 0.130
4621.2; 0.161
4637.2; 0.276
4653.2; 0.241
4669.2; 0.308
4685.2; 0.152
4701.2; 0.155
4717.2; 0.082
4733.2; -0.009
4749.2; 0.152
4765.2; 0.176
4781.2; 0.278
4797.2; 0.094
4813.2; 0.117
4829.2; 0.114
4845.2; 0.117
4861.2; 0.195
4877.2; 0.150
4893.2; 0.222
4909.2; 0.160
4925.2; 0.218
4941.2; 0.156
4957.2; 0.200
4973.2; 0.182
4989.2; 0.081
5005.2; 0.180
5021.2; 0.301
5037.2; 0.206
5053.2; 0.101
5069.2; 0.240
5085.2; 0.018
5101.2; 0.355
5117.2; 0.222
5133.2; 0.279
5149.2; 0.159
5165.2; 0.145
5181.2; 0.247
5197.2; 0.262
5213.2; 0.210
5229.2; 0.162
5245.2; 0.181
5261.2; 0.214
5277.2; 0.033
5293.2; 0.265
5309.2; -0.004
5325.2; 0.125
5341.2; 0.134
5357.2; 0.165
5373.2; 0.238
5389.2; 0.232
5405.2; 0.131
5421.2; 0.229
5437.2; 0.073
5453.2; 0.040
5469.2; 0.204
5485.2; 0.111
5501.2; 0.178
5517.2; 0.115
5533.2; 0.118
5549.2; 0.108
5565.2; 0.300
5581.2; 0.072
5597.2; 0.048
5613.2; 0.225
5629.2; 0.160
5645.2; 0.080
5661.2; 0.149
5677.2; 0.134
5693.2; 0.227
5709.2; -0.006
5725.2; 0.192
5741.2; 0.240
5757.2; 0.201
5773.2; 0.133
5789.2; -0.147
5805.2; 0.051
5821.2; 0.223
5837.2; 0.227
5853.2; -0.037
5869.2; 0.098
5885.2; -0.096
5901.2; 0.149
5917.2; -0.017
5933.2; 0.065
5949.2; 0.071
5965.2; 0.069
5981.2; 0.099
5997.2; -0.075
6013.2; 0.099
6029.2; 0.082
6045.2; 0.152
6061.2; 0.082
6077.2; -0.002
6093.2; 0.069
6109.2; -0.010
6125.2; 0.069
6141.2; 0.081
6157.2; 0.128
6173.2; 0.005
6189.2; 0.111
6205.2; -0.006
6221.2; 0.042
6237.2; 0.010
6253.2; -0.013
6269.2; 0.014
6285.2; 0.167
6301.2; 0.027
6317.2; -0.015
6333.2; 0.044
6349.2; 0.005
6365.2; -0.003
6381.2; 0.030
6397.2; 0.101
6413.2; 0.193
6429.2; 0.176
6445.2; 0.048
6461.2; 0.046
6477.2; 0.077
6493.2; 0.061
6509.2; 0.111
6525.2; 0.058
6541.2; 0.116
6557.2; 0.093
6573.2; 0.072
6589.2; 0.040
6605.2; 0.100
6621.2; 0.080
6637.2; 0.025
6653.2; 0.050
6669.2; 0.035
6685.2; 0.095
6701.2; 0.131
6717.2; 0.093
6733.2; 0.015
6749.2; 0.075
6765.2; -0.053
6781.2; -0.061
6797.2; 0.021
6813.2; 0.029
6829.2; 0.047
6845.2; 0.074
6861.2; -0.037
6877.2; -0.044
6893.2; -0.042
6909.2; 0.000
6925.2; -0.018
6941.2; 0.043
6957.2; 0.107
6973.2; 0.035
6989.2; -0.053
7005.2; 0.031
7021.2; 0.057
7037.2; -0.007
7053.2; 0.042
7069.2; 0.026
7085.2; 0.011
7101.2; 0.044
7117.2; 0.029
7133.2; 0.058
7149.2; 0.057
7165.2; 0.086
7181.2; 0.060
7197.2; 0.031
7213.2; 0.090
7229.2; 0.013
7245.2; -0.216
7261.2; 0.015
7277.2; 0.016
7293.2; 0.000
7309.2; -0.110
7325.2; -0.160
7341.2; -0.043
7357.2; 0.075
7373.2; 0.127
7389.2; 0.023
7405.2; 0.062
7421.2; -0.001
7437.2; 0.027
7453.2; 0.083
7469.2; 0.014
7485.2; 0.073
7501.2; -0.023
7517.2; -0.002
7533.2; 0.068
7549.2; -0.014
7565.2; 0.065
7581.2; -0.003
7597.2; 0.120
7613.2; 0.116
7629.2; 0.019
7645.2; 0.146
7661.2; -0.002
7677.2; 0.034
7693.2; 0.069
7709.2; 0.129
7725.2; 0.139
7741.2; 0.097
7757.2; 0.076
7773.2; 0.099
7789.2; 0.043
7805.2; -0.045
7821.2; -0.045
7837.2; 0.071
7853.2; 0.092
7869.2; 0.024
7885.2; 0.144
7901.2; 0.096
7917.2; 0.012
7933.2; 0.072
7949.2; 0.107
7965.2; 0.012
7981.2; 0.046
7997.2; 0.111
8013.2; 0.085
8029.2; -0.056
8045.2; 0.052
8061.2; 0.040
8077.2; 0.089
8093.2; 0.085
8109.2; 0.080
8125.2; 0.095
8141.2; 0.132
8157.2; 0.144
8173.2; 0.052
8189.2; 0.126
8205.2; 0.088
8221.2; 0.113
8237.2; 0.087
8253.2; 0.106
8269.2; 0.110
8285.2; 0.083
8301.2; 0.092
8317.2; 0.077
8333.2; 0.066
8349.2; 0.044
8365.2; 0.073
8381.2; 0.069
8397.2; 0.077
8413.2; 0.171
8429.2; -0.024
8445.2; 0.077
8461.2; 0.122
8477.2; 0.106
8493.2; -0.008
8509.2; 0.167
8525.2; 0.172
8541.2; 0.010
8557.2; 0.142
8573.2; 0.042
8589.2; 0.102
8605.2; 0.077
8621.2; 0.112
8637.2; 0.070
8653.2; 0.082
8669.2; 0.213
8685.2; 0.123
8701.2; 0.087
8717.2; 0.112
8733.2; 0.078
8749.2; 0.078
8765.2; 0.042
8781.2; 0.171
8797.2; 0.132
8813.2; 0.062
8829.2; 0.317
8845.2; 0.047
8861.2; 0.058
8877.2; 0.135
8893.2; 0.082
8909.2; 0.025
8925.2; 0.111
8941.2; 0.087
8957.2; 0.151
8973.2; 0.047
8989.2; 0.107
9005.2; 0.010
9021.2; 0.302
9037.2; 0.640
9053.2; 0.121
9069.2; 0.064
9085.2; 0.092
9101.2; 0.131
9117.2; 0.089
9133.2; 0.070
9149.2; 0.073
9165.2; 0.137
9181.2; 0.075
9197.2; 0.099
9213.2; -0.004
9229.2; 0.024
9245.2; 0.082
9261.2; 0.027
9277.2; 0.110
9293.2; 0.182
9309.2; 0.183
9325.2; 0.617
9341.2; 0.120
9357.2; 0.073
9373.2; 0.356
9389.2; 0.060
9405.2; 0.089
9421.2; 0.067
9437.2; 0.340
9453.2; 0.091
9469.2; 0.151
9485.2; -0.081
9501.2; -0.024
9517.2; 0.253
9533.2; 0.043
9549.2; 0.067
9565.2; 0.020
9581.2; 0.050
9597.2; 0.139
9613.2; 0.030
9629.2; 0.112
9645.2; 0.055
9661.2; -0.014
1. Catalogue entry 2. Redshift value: 1.42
